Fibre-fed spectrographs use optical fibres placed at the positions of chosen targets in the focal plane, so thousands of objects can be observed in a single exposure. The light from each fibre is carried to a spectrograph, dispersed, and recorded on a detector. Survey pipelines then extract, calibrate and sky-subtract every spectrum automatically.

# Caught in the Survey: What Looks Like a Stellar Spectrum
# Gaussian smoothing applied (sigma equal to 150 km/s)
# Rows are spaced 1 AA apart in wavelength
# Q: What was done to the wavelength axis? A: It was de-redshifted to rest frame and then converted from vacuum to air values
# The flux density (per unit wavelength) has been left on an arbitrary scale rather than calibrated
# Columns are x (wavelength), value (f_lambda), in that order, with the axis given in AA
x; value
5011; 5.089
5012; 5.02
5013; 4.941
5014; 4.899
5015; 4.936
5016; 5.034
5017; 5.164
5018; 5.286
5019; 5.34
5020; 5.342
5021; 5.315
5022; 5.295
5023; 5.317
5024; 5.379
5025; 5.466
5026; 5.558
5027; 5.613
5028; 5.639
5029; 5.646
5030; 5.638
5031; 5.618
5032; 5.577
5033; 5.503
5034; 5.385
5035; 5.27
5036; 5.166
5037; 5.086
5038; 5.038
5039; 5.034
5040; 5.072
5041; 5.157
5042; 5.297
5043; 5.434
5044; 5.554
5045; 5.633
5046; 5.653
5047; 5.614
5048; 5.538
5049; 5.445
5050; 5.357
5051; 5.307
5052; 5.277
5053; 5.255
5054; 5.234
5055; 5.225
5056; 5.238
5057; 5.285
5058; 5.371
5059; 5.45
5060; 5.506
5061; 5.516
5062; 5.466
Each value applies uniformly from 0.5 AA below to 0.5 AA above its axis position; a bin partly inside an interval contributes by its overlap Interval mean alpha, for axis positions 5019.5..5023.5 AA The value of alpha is 5.32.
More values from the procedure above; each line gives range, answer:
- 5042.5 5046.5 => 5.57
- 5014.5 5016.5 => 4.98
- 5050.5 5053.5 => 5.28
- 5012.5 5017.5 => 4.99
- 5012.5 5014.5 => 4.92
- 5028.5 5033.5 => 5.6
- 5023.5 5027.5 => 5.5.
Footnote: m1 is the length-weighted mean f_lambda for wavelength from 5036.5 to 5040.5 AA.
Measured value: 5.06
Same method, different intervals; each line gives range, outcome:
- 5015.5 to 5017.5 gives 5.1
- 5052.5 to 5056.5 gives 5.24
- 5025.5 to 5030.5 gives 5.62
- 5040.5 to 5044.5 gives 5.36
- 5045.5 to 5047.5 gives 5.63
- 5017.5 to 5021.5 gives 5.32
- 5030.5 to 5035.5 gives 5.47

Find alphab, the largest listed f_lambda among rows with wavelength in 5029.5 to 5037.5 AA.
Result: 5.638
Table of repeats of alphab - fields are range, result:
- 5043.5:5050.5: 5.653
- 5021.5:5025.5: 5.466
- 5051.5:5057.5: 5.285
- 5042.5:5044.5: 5.554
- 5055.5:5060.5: 5.506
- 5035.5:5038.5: 5.166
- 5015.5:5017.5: 5.164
